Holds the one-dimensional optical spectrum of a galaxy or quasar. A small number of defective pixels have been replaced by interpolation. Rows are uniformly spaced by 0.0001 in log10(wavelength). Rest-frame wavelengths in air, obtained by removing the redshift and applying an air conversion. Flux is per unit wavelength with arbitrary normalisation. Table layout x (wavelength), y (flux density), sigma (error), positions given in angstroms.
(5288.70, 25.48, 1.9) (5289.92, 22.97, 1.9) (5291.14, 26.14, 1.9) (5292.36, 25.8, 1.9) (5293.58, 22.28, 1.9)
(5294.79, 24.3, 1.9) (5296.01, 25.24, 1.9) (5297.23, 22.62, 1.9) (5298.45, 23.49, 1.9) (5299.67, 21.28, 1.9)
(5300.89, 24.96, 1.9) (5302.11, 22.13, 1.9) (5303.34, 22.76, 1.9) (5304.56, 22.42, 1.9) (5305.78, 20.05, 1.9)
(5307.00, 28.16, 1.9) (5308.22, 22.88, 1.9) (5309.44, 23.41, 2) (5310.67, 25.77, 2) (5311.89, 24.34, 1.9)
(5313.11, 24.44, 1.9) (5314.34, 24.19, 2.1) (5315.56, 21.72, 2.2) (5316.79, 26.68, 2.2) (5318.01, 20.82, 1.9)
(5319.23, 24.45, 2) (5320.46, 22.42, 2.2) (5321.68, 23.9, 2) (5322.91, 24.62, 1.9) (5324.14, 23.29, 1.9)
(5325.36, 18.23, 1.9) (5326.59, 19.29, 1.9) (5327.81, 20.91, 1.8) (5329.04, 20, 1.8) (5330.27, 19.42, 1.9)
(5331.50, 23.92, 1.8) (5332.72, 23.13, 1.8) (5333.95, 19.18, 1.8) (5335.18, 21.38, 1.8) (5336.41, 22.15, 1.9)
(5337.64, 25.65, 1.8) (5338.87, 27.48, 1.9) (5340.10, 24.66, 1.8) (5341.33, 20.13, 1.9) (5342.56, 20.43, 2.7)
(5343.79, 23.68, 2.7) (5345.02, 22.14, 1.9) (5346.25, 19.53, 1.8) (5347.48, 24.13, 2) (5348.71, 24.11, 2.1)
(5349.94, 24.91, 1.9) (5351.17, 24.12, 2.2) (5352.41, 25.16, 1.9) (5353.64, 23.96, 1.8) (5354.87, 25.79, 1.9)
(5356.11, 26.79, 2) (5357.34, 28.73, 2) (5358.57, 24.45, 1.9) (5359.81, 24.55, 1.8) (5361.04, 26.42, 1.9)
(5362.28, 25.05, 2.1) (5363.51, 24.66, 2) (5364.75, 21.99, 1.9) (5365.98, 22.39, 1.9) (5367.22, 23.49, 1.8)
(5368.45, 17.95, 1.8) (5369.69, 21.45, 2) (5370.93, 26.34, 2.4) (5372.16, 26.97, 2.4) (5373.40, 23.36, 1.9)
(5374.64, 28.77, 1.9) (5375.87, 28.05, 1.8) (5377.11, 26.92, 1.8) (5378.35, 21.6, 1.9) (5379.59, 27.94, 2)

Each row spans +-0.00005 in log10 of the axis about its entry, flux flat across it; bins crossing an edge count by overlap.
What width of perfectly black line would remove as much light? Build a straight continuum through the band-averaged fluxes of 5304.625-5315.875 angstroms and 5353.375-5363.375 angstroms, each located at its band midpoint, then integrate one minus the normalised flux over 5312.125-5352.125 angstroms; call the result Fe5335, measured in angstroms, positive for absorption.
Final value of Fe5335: 3.3 angstroms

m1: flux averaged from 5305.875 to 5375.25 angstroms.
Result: 23.5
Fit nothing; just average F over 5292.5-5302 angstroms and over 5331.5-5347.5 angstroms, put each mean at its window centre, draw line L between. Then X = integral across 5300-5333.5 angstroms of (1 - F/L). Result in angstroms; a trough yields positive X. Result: 0.3 angstroms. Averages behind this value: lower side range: 23.5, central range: 22.9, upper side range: 22.6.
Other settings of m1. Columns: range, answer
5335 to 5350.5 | 23.2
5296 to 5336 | 22.7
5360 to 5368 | 23.9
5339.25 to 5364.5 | 24.2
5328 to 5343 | 22.3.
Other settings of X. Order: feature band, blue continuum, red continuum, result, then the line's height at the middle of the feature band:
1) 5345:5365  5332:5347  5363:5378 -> -1.03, 23.4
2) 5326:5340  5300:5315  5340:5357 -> 0.89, 23.6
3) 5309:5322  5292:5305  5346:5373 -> -0.12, 23.6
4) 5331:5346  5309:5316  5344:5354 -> 0.58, 23.7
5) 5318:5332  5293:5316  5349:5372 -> 1.20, 23.8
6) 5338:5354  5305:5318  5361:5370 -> -0.17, 23.2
